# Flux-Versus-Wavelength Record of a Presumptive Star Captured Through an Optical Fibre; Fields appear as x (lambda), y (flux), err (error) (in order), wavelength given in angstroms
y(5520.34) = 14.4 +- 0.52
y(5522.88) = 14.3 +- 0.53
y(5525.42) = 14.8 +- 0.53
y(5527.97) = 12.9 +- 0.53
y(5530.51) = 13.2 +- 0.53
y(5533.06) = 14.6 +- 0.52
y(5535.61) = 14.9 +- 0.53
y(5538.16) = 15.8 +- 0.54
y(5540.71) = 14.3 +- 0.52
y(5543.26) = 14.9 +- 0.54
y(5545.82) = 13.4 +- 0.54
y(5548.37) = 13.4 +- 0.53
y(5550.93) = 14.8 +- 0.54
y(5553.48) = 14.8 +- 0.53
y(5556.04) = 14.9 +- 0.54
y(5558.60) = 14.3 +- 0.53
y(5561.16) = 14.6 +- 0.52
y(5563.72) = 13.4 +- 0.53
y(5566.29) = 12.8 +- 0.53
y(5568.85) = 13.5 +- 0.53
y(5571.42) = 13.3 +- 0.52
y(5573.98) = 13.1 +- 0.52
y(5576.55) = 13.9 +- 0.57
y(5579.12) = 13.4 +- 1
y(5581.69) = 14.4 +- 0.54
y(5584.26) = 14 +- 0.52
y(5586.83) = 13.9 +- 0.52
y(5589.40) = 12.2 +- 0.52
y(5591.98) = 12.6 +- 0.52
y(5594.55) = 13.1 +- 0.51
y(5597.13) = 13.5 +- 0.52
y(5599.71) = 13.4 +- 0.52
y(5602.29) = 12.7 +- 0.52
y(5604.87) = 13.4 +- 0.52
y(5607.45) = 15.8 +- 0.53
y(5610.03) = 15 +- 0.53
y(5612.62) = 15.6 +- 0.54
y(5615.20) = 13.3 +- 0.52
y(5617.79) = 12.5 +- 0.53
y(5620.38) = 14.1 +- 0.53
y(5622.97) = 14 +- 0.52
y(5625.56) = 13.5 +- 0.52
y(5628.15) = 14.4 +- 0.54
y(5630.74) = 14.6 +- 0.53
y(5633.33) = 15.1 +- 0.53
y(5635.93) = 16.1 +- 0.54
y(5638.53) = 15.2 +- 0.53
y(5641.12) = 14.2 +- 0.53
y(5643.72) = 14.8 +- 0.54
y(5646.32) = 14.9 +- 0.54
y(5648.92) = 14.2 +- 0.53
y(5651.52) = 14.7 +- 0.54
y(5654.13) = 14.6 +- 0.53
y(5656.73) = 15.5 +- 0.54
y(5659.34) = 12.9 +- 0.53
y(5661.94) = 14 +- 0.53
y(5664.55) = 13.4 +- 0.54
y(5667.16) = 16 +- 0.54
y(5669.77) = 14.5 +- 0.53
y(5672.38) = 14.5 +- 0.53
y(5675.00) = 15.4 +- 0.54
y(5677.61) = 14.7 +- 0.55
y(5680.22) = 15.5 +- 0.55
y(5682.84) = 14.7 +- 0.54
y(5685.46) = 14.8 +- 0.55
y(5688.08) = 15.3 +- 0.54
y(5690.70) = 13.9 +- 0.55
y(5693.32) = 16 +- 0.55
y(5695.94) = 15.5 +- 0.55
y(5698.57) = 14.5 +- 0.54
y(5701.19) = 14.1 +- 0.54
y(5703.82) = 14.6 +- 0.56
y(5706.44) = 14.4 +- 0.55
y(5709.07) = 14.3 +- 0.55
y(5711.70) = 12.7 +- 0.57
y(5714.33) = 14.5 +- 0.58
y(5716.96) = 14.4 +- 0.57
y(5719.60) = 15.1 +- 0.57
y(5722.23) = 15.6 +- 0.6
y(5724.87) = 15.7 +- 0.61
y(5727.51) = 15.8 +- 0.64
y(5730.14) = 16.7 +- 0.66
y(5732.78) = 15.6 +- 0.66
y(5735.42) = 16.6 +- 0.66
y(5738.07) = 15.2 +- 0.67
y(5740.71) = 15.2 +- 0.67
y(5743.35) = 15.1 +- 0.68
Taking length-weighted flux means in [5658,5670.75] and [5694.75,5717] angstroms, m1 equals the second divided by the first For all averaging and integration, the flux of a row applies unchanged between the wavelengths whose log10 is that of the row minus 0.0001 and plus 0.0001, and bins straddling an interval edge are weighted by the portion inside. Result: 1.01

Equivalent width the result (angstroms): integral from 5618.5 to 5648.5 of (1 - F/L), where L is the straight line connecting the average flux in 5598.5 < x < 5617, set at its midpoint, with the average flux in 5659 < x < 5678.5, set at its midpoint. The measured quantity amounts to -0.6 angstroms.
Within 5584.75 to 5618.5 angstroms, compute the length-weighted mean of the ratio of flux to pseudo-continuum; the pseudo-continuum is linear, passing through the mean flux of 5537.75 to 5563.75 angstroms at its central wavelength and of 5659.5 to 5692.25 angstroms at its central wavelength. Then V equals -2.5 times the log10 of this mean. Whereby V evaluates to 0.07 mag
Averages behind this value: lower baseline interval 14.4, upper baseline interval 14.7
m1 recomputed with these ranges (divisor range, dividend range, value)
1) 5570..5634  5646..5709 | 1.07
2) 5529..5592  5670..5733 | 1.07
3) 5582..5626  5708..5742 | 1.11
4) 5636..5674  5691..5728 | 1.01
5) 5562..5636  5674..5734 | 1.08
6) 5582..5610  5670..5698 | 1.11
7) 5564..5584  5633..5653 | 1.10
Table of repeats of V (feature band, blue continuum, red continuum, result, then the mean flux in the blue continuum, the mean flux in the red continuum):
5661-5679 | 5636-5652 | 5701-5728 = 0.00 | 14.8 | 14.6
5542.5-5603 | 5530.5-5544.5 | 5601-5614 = 0.07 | 14.7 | 14.5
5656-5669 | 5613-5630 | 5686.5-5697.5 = 0.02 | 13.8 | 15.1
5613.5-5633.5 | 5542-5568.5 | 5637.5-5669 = 0.04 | 14.1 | 14.5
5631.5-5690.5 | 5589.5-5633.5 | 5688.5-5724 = -0.04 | 13.8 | 14.6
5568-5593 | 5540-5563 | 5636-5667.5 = 0.08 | 14.4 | 14.5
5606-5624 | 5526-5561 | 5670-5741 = 0.02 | 14.3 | 15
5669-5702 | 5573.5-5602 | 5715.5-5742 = 0.00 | 13.4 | 15.6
